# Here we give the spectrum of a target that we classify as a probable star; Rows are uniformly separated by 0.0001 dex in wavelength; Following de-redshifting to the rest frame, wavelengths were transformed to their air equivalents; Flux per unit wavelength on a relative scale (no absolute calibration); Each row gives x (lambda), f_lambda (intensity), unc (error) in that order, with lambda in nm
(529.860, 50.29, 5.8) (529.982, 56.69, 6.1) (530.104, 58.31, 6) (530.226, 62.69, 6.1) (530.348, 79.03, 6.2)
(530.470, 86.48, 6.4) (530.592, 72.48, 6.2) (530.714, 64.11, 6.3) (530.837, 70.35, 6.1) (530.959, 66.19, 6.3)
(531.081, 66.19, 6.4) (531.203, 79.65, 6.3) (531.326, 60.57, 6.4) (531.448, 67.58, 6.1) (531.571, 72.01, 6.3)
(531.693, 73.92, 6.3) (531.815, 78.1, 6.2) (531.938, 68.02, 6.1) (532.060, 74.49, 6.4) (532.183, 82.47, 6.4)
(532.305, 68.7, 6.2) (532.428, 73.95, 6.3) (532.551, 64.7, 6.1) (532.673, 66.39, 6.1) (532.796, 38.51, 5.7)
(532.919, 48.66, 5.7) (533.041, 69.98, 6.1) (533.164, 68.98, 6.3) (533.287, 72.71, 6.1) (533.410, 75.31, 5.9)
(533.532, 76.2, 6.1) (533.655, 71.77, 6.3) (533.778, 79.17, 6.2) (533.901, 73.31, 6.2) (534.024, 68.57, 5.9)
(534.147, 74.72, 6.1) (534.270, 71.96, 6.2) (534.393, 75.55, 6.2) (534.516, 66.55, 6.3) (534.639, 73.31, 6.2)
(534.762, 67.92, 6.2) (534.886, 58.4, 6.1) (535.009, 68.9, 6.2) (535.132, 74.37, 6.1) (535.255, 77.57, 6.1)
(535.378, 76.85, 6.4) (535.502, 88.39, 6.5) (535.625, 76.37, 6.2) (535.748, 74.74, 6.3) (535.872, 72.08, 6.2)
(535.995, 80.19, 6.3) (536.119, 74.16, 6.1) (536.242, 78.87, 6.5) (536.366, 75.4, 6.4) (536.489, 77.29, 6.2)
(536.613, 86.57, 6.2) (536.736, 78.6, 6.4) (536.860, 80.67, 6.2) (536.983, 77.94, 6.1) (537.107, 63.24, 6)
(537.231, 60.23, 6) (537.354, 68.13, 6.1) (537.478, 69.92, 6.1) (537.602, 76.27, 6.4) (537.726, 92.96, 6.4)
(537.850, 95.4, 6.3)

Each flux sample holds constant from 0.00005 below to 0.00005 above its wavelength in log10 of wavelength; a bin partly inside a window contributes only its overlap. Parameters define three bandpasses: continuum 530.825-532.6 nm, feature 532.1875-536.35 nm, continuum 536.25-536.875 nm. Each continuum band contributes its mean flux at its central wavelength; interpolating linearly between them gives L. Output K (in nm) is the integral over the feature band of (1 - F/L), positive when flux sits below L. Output 0.24 nm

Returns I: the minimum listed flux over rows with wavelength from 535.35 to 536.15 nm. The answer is 72.08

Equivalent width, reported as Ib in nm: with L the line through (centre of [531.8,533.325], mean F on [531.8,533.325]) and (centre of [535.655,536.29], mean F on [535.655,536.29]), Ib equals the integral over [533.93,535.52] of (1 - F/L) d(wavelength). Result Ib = 0.01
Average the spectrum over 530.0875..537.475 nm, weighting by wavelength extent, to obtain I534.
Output 71.7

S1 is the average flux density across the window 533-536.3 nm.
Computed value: 73.6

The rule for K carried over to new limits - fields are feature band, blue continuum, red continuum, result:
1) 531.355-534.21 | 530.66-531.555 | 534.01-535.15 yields -0.04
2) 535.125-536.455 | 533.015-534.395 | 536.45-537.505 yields -0.07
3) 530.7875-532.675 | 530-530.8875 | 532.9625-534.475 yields 0.00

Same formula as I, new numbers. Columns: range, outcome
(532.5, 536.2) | 38.51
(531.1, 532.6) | 60.57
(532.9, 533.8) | 48.66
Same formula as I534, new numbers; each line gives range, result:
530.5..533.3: 68.3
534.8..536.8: 76.1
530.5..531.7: 69.5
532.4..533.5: 64.4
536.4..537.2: 76.7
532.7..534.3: 68.3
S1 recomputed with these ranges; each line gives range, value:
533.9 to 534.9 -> 70.3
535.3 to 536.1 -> 77.8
